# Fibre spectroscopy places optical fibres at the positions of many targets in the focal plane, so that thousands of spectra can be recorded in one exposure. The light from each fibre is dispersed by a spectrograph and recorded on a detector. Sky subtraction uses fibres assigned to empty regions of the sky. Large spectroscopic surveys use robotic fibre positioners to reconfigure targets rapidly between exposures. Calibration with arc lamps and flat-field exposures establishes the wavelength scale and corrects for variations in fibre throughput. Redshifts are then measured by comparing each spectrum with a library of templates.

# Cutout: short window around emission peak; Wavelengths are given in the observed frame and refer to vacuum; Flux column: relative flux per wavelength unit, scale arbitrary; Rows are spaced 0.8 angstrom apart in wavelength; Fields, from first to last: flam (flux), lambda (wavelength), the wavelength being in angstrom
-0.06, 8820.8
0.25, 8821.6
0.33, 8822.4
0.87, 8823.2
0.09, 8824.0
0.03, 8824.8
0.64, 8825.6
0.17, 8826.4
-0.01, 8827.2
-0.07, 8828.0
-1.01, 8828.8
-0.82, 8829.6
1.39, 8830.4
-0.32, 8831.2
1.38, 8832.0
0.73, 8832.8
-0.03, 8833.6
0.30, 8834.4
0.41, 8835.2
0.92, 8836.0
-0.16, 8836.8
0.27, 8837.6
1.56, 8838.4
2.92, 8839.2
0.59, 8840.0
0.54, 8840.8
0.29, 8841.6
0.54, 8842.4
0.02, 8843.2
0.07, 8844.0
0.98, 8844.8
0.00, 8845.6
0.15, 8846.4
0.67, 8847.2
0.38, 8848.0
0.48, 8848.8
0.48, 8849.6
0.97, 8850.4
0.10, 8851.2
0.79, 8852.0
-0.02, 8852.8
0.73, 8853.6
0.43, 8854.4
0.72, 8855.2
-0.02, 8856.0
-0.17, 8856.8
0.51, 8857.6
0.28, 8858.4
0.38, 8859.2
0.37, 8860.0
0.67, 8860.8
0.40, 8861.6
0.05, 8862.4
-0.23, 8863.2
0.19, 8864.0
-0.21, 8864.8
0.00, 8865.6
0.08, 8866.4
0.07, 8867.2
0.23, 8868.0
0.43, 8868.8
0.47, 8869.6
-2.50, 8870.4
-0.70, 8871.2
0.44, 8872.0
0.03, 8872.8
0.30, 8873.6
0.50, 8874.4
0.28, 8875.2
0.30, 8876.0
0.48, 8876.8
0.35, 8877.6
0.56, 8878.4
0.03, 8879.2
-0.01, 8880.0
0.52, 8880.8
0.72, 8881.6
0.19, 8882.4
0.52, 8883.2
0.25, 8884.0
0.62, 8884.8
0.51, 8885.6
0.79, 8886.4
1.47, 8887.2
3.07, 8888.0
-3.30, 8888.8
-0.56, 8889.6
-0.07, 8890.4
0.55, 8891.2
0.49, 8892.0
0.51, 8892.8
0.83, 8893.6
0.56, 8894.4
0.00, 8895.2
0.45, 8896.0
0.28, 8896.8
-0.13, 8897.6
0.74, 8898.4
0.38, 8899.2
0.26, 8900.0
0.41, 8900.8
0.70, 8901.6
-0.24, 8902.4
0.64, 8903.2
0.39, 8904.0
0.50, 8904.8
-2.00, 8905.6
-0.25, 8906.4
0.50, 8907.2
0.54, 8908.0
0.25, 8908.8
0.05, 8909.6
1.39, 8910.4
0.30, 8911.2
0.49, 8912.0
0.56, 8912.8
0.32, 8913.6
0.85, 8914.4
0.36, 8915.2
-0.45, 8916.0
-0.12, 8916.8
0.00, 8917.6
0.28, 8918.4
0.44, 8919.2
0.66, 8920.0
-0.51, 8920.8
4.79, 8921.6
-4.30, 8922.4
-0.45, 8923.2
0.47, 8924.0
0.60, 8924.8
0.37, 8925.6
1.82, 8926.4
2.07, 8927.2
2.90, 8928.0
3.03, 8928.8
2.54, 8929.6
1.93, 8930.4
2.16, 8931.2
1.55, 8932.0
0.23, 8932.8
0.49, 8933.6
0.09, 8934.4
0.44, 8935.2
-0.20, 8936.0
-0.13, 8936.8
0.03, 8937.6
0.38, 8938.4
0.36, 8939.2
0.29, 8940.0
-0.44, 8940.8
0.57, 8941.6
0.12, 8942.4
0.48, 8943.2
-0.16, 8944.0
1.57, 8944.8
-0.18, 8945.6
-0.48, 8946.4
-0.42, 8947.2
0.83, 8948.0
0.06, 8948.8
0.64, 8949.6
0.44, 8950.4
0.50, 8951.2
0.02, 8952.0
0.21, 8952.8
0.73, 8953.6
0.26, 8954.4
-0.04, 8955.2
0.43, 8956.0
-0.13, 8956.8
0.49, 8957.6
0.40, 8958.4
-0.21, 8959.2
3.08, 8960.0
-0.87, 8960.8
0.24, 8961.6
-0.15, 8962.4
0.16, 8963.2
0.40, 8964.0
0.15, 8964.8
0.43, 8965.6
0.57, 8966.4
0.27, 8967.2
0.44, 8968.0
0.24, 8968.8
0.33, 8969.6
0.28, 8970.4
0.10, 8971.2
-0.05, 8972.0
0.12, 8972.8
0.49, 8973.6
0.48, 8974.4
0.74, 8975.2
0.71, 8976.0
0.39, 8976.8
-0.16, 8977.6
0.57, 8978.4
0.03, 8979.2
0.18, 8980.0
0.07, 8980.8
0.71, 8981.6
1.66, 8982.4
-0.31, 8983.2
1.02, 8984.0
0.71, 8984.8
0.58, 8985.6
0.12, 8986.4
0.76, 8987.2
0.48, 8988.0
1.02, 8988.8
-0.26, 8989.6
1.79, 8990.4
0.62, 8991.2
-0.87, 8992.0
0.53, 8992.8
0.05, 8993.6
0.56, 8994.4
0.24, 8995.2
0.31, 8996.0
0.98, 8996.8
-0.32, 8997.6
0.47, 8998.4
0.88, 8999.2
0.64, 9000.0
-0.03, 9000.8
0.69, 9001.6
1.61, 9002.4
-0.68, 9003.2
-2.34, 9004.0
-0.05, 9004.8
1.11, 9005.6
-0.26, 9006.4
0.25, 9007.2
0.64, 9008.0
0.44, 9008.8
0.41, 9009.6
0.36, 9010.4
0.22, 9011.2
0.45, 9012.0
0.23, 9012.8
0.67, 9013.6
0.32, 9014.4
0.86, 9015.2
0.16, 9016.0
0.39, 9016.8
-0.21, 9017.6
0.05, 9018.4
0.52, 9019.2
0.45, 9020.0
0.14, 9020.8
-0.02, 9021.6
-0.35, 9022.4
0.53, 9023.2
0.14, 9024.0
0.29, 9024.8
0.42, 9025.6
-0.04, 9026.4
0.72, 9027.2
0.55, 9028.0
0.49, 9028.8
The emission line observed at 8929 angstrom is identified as H-beta 4861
